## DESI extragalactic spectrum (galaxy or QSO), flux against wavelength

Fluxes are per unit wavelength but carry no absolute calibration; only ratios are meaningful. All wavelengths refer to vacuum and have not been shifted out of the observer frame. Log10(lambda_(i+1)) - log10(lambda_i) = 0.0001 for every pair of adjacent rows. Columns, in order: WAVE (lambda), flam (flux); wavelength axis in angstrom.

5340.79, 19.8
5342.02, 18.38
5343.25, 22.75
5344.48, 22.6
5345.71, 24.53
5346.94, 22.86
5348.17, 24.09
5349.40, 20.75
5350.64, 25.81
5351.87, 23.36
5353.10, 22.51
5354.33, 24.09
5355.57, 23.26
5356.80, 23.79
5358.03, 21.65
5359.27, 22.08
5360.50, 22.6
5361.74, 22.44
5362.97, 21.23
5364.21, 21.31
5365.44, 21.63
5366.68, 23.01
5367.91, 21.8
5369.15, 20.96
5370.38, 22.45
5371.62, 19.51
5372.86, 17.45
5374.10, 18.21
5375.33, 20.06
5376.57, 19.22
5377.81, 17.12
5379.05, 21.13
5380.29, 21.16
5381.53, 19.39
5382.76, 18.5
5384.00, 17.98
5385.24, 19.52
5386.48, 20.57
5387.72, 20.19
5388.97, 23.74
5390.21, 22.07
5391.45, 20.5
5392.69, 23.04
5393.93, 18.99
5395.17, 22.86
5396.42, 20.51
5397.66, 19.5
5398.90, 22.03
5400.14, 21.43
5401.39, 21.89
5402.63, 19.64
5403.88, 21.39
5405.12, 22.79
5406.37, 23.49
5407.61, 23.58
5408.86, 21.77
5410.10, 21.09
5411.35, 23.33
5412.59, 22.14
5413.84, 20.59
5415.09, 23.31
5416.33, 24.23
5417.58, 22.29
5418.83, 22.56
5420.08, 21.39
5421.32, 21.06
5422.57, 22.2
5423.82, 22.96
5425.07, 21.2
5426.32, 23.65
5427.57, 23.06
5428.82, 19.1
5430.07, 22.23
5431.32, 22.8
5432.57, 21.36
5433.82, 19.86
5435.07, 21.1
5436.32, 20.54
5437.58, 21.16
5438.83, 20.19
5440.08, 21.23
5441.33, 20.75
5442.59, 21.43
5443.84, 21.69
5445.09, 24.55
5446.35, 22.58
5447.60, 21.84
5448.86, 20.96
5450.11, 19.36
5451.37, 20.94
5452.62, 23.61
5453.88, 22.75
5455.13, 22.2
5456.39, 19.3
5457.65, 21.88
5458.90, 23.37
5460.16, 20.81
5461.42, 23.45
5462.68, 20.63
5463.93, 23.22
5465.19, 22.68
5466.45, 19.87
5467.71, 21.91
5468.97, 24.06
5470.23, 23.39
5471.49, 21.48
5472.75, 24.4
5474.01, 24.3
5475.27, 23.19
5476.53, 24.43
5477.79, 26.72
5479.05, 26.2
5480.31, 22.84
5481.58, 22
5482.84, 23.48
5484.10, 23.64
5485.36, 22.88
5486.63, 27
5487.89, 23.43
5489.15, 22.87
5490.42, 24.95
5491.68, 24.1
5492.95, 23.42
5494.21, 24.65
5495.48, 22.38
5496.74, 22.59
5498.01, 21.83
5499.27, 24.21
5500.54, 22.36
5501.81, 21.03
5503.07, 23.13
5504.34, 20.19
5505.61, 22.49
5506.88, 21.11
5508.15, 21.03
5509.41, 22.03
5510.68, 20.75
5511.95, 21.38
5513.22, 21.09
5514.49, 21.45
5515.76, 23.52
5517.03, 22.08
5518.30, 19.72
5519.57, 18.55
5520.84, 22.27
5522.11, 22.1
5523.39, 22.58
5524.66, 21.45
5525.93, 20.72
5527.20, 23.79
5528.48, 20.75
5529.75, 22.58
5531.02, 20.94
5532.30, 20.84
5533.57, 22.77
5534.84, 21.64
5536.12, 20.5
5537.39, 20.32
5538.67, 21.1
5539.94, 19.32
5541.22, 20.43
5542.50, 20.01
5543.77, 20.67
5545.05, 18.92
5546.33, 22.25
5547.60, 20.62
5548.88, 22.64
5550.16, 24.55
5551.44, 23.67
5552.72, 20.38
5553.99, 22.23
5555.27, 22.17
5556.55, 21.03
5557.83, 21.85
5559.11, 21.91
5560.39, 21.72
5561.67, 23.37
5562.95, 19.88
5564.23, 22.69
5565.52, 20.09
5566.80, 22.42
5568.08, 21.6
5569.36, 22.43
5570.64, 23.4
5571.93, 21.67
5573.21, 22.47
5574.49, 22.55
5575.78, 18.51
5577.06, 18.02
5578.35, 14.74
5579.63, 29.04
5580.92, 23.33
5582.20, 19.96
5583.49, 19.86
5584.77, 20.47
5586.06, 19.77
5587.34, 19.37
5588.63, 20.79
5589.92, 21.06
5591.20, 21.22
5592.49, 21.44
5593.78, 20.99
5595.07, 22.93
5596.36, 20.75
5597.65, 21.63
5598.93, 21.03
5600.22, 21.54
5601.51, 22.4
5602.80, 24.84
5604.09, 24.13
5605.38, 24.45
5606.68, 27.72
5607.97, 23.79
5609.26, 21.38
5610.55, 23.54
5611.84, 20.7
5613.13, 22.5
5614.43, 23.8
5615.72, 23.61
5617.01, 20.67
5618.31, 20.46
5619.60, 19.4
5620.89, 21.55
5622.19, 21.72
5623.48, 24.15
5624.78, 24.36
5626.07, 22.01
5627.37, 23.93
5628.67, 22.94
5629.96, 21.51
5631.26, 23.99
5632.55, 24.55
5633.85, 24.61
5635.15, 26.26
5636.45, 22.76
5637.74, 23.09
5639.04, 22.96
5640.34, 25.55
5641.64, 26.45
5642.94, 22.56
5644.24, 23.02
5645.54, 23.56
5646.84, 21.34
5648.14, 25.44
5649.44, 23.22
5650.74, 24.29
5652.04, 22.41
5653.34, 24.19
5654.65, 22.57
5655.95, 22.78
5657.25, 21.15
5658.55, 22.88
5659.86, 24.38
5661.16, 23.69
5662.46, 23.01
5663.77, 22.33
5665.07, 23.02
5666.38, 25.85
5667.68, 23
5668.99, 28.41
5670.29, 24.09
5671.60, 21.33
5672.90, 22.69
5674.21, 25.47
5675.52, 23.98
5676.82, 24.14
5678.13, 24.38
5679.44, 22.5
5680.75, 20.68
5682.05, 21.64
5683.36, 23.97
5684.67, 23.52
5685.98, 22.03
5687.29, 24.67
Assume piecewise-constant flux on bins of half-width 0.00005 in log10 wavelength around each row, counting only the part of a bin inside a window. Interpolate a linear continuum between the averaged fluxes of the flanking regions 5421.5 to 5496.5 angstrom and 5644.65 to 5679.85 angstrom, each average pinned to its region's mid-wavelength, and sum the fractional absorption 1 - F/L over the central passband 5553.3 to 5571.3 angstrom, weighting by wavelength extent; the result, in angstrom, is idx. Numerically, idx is 0.9 angstrom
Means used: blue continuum 22.5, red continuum 23.6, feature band 21.9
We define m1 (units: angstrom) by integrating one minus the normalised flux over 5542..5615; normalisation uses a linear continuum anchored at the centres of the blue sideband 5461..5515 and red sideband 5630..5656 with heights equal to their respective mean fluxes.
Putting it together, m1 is 4.94 angstrom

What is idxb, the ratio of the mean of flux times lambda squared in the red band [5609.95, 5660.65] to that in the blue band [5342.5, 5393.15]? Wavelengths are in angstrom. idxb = 1.19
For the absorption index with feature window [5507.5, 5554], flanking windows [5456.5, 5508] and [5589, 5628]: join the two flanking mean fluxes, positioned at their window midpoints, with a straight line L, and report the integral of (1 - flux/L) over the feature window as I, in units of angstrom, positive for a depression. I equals 2.9 angstrom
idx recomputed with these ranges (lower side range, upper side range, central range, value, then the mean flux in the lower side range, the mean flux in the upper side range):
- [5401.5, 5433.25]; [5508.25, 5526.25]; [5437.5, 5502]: -2.9 angstrom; 22.1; 21.4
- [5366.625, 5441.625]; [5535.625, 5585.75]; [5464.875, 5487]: -2.4 angstrom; 21.2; 21.3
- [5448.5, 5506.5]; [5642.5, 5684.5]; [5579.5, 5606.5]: 1.5 angstrom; 22.8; 23.4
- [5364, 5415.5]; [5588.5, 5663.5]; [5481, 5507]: -1.5 angstrom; 21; 22.9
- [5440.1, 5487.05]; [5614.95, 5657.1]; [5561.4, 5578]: 1.2 angstrom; 22.7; 23.2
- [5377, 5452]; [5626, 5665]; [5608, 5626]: 0.8 angstrom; 21.4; 23.5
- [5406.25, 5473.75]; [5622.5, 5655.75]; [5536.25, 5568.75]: 2.1 angstrom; 22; 23.6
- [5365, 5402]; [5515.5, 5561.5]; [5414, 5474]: -3.0 angstrom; 20.5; 21.5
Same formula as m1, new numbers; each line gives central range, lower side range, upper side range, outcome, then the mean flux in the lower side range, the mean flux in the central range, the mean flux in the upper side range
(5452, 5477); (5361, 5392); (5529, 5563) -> -1.9 angstrom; 20.5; 22.5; 21.4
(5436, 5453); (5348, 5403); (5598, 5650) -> 0.2 angstrom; 21.2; 21.5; 23.2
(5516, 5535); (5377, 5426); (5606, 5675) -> 0.7 angstrom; 21.4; 21.6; 23.3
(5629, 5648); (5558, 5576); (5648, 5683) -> -0.6 angstrom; 21.8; 23.8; 23.4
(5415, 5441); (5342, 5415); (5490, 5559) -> -0.2 angstrom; 21.5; 21.7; 21.8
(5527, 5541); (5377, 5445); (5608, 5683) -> 0.7 angstrom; 21.4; 21.2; 23.2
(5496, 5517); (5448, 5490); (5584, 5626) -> 0.7 angstrom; 22.8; 21.9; 22.1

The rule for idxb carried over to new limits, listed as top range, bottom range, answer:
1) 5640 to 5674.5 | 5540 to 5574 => 1.13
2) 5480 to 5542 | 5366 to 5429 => 1.08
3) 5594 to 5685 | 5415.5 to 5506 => 1.10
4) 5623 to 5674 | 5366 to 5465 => 1.20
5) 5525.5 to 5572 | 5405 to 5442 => 1.03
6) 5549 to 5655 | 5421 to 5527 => 1.05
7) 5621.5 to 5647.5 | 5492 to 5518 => 1.12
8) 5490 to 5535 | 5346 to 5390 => 1.09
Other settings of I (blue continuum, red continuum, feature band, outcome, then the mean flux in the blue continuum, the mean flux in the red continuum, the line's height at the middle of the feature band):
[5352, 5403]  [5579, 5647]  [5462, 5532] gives -2.3 angstrom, 21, 22.7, 21.9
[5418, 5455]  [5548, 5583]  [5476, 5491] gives -1.7 angstrom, 21.7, 21.8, 21.7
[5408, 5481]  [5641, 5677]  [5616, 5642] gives 0.3 angstrom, 22.2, 23.6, 23.4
